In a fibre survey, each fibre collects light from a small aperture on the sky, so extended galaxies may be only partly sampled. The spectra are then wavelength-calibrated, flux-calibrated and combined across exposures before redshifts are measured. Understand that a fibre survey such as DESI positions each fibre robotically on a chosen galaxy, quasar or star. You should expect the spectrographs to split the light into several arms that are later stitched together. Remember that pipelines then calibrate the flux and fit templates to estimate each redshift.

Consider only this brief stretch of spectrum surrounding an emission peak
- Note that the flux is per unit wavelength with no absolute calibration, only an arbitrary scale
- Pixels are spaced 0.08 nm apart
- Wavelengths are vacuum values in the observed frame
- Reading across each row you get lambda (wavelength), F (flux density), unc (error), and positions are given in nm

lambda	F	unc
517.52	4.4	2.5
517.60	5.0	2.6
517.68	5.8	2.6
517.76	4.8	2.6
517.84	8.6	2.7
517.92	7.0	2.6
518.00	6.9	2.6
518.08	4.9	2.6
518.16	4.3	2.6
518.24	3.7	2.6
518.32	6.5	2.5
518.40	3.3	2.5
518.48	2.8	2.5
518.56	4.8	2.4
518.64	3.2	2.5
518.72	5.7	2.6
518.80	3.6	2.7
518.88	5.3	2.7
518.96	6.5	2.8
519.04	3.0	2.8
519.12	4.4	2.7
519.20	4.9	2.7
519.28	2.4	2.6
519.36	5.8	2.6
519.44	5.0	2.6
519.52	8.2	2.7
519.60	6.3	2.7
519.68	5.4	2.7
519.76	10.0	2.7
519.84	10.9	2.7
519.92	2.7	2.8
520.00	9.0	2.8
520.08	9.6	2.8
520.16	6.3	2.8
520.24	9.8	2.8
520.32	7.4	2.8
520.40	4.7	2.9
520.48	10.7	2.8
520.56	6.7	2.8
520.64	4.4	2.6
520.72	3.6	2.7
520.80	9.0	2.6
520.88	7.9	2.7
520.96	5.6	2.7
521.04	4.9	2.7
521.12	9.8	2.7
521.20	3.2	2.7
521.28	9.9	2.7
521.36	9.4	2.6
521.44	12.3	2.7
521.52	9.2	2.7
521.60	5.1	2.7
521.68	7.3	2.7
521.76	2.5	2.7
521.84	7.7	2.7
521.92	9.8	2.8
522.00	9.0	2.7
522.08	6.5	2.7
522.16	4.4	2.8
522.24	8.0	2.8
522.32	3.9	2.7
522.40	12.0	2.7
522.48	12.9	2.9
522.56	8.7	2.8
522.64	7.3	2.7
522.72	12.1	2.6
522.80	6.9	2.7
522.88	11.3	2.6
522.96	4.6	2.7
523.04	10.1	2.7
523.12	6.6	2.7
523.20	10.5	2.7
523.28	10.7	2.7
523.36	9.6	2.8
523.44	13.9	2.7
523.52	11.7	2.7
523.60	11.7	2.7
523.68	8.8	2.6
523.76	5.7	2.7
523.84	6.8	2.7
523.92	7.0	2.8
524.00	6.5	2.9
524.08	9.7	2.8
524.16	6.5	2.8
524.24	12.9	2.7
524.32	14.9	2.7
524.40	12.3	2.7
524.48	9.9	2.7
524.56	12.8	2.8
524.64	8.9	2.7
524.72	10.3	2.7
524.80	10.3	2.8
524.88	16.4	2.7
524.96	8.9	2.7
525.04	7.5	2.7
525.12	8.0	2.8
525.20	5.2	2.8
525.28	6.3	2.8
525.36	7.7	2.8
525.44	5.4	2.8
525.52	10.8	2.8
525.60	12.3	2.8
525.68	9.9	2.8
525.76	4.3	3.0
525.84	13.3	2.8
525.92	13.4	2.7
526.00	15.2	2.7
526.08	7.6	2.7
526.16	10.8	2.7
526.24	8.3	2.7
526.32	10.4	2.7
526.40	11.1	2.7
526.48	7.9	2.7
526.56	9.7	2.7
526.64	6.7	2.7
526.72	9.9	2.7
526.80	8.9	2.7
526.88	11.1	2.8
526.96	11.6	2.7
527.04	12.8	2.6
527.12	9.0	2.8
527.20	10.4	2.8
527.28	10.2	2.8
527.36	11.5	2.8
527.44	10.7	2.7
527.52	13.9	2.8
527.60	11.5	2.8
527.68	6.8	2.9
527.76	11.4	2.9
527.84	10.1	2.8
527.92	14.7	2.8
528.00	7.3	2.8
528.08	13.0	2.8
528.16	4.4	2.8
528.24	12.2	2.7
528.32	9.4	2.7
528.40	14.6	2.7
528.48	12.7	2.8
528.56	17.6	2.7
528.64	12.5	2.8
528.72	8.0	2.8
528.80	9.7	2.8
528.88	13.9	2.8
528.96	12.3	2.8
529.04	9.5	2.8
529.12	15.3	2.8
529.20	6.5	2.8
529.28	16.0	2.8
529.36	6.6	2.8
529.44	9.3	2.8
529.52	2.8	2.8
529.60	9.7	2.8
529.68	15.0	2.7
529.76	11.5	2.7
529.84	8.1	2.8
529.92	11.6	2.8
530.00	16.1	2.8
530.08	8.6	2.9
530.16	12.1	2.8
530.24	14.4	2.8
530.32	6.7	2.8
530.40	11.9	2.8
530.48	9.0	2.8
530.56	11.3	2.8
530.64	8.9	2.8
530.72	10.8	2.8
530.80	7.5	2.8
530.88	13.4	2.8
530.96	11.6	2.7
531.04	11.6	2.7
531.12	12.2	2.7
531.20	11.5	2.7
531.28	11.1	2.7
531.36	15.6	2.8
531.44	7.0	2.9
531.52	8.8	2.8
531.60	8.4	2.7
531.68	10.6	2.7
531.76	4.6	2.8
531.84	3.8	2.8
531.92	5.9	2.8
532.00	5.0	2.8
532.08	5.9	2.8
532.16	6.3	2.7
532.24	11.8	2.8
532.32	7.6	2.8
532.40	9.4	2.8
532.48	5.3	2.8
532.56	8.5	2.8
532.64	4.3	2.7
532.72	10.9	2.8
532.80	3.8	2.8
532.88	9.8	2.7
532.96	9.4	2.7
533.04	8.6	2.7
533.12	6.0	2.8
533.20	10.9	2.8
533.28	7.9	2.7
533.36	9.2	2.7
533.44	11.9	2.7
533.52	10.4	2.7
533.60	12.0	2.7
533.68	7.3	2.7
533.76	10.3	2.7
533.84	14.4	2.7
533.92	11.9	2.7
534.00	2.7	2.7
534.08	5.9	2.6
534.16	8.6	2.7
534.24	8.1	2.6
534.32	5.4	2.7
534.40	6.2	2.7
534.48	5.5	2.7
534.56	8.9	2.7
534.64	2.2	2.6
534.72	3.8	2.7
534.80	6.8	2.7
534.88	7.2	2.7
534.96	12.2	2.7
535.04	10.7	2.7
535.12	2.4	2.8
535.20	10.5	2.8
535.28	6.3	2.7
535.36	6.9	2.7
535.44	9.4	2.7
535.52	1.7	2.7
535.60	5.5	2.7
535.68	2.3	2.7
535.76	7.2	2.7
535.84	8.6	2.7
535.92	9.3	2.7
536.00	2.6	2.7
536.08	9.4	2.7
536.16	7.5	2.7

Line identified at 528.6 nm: C IV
